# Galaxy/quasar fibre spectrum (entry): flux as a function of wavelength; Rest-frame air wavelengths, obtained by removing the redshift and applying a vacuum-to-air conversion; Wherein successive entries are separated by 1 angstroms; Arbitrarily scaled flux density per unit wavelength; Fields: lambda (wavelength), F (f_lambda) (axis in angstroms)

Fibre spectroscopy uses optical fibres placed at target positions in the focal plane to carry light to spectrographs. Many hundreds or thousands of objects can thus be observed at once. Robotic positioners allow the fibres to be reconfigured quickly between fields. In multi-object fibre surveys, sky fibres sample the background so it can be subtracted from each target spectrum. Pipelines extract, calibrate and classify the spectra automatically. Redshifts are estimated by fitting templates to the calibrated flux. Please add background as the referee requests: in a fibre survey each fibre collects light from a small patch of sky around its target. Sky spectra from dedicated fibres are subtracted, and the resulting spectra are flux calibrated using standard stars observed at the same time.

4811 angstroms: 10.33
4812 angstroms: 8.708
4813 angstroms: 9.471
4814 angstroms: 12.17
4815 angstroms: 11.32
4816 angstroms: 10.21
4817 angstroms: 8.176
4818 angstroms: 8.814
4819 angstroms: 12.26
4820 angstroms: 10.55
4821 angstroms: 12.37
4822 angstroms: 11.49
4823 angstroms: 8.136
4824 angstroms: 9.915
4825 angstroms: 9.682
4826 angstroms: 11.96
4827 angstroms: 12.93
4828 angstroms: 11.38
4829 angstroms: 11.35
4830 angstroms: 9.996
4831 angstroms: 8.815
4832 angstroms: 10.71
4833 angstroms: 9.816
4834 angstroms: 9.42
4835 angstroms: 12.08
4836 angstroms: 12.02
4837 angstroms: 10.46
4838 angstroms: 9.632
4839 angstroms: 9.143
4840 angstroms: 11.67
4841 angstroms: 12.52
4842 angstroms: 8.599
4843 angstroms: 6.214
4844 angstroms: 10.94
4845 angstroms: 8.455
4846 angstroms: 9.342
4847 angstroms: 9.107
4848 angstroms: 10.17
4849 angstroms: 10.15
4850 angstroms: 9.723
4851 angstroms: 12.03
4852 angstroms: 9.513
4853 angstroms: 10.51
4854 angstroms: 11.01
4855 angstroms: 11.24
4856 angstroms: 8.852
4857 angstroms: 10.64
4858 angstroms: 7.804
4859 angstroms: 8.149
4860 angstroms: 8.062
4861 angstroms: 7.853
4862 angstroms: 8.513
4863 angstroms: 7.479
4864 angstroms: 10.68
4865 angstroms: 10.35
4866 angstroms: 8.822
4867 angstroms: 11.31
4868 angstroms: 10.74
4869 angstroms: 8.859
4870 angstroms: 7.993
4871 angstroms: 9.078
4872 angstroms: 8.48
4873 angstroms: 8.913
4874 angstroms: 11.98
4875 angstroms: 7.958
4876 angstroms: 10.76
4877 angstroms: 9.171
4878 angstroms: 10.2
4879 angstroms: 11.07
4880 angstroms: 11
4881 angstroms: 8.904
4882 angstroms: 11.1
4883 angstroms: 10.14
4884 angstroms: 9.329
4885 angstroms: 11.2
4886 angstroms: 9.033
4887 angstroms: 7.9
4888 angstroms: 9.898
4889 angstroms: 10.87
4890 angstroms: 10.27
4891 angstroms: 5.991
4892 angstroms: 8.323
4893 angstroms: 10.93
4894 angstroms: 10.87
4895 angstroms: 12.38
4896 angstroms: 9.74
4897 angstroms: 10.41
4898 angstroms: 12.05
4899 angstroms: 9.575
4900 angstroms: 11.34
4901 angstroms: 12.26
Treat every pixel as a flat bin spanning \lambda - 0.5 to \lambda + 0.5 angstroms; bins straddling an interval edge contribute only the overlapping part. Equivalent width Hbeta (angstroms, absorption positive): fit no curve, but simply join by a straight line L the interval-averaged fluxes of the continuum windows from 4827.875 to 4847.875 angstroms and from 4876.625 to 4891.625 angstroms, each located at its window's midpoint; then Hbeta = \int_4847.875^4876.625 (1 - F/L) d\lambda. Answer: 0.94 angstroms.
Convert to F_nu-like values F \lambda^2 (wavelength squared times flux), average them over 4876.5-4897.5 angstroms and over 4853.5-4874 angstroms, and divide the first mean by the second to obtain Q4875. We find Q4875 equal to 1.08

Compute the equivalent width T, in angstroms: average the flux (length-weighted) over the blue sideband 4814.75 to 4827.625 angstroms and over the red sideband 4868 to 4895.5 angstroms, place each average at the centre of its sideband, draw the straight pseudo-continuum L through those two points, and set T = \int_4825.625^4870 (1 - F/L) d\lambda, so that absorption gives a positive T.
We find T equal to 1.21 angstroms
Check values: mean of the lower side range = 10.6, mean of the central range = 9.95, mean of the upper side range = 9.74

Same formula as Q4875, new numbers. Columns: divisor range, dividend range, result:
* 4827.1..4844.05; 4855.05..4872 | 0.89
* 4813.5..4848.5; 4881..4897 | 0.98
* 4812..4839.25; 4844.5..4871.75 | 0.92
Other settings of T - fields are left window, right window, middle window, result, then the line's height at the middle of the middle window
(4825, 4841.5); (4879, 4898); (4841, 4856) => 1.1 angstroms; 10.6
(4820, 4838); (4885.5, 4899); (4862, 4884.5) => 0.9 angstroms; 10.1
